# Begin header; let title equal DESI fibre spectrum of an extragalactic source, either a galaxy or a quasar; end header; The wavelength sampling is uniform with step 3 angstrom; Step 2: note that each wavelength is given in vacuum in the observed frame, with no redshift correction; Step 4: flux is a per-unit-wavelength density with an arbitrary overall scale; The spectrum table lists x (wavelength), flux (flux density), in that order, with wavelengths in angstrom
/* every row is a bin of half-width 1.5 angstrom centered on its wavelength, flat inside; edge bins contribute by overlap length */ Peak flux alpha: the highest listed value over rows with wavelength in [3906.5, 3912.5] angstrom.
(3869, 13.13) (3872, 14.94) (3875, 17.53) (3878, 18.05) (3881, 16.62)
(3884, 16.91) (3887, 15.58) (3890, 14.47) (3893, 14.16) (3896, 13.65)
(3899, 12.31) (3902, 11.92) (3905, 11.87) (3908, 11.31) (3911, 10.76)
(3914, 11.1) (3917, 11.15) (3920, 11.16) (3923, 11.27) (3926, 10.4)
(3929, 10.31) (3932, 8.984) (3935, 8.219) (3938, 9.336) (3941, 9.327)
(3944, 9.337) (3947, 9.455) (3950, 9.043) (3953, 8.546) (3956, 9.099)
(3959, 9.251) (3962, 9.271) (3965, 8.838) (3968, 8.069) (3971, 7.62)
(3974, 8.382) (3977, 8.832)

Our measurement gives 11.31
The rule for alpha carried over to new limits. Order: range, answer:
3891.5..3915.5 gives 14.16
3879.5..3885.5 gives 16.91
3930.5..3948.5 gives 9.455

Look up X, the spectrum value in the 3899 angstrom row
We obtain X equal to 12.31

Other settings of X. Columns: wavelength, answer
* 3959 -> 9.251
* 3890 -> 14.47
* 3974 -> 8.382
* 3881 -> 16.62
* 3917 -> 11.15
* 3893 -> 14.16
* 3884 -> 16.91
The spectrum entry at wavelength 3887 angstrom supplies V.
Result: 15.58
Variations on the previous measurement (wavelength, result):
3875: 17.53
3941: 9.327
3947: 9.455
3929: 10.31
